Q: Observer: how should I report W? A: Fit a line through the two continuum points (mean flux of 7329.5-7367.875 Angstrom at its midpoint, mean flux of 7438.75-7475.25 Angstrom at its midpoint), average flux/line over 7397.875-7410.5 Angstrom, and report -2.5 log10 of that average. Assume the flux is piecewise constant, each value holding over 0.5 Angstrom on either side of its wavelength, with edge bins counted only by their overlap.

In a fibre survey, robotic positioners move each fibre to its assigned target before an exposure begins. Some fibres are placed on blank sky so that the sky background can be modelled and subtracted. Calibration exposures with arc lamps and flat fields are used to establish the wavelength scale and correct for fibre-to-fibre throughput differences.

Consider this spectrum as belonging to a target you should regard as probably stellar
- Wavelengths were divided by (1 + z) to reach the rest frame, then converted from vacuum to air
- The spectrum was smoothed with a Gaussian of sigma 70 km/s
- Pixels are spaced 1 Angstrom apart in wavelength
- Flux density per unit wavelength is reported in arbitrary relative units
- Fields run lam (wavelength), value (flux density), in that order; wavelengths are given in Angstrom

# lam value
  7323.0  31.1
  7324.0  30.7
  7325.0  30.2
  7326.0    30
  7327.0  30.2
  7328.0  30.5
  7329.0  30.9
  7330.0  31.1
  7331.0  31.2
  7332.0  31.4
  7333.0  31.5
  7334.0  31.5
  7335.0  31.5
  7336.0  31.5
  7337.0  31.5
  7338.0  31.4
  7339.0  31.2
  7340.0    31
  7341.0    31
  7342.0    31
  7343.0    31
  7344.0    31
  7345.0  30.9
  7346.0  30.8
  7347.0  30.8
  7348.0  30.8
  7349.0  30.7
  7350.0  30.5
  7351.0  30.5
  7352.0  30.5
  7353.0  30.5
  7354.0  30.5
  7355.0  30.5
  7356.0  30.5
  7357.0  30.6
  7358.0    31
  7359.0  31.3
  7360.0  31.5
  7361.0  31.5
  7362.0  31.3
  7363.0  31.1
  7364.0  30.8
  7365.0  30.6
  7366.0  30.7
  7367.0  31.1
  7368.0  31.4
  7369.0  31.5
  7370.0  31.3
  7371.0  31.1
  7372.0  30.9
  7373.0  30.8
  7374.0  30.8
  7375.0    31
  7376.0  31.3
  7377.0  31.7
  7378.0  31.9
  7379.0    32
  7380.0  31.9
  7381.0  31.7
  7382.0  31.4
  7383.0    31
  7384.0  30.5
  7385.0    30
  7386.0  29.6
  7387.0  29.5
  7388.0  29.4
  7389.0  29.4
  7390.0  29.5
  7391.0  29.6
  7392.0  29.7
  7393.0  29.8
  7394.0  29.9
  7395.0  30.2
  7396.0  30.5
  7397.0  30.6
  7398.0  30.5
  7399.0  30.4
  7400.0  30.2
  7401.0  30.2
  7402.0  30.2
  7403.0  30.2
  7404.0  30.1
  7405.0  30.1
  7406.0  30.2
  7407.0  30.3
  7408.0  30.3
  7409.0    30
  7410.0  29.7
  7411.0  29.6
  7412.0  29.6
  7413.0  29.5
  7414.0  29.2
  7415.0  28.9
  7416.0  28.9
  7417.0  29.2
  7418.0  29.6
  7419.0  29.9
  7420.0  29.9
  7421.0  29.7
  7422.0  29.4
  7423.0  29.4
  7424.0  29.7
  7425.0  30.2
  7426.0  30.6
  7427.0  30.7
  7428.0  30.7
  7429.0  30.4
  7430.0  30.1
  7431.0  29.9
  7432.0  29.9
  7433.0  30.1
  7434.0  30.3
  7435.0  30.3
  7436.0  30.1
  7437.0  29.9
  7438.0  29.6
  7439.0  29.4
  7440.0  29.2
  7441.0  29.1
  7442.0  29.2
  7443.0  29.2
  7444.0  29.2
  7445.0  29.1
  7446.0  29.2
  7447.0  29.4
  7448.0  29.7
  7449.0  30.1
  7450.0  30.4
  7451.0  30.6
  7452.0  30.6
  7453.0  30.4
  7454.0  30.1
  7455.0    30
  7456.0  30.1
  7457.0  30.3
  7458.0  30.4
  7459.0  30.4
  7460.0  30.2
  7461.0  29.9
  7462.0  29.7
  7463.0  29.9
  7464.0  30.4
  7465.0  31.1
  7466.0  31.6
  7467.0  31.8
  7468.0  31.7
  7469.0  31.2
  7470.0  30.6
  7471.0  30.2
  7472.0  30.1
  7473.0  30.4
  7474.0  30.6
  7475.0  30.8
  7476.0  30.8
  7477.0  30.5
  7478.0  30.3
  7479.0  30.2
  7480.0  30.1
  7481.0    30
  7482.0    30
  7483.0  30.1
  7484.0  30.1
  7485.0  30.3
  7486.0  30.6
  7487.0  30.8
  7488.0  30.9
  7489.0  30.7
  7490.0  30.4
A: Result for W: 0.014 mag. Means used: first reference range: 31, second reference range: 30.2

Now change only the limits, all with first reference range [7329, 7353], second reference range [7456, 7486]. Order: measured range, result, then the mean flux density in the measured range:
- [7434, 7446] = 0.04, 29.5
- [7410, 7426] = 0.04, 29.6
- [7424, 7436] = 0.01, 30.3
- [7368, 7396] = 0.01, 30.7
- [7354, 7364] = 0.00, 31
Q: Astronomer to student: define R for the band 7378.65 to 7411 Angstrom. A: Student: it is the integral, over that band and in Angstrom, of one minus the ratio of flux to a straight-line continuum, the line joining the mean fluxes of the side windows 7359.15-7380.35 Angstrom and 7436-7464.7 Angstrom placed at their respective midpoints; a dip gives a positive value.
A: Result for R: 0.6 Angstrom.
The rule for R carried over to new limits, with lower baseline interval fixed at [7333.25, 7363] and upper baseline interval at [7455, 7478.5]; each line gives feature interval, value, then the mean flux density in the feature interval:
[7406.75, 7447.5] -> 1.3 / 29.7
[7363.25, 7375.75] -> 0.0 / 31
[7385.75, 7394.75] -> 0.4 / 29.6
